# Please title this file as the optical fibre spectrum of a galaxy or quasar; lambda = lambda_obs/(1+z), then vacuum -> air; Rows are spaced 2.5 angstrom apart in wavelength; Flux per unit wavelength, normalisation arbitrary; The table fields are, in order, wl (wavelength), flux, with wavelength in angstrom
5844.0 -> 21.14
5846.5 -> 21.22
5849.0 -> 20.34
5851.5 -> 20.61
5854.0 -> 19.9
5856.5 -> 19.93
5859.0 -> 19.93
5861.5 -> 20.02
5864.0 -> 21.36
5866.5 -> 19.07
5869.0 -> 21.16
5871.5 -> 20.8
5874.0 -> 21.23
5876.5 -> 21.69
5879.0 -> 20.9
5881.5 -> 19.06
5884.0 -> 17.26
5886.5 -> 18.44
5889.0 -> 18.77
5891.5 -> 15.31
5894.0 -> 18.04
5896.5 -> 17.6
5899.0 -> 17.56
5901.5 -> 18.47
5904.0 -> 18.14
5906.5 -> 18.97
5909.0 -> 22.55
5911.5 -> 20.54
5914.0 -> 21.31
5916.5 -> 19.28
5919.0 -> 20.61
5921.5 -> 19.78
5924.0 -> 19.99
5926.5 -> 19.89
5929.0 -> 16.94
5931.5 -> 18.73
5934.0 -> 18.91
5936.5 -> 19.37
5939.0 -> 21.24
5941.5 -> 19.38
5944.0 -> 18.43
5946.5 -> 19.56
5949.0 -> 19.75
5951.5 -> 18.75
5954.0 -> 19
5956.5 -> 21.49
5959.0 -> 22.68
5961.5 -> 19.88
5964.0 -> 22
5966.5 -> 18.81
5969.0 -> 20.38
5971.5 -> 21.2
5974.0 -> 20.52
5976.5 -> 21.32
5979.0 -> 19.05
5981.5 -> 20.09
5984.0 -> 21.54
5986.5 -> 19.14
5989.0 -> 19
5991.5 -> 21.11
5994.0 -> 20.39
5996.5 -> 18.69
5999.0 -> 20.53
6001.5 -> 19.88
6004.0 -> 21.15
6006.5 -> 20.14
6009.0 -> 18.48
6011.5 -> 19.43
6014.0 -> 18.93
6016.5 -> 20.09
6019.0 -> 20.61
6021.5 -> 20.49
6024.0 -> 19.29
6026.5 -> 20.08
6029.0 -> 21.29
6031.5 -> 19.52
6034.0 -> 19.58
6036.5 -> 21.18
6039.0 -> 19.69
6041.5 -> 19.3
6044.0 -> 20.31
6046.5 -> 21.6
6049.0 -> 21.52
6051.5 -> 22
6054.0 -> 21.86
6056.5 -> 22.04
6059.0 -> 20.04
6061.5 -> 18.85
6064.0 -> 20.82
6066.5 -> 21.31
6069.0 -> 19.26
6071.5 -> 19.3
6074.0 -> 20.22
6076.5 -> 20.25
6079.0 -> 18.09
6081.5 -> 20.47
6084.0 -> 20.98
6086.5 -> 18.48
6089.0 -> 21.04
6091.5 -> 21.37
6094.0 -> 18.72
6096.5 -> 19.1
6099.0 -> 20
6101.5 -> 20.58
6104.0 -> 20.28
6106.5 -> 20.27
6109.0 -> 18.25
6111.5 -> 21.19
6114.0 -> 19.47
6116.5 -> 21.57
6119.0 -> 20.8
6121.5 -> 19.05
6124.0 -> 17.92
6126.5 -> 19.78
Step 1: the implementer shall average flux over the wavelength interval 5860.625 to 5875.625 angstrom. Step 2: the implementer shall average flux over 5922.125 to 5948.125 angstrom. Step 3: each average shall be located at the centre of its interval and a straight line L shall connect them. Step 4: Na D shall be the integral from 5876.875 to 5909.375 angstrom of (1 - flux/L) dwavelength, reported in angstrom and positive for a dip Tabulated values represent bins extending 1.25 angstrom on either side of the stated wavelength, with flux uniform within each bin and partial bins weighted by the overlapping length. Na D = 2.6 angstrom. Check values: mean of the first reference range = 20.6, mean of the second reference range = 19.3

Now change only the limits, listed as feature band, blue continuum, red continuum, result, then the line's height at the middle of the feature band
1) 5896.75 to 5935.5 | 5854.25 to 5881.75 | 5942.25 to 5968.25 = 1.6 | 20.2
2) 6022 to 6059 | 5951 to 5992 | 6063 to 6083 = -1.0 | 20.1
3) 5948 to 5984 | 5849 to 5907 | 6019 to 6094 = -1.0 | 19.8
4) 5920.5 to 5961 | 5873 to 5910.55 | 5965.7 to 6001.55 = -0.1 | 19.6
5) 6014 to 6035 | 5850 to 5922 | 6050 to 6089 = 0.1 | 20.1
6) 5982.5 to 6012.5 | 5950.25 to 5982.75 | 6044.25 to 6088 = 0.6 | 20.4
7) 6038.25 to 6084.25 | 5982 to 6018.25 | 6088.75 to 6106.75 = -0.9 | 20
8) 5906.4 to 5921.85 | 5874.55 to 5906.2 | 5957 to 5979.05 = -1.1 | 19.2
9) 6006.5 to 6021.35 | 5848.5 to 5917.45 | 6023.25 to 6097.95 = 0.3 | 20.1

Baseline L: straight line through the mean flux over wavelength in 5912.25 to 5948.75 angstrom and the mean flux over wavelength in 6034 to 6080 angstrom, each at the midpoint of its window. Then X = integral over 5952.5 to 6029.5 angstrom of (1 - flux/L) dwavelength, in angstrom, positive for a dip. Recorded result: -0.9 angstrom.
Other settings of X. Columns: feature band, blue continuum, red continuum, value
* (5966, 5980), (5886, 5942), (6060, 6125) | -0.66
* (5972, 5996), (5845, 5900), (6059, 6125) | -0.58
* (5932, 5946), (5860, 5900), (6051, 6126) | 0.06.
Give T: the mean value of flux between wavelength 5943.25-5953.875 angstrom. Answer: 19.1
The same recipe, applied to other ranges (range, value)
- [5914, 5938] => 19.4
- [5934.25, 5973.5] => 20.1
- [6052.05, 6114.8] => 20.1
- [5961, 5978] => 20.6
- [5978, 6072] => 20.2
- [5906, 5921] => 20.6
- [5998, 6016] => 19.8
